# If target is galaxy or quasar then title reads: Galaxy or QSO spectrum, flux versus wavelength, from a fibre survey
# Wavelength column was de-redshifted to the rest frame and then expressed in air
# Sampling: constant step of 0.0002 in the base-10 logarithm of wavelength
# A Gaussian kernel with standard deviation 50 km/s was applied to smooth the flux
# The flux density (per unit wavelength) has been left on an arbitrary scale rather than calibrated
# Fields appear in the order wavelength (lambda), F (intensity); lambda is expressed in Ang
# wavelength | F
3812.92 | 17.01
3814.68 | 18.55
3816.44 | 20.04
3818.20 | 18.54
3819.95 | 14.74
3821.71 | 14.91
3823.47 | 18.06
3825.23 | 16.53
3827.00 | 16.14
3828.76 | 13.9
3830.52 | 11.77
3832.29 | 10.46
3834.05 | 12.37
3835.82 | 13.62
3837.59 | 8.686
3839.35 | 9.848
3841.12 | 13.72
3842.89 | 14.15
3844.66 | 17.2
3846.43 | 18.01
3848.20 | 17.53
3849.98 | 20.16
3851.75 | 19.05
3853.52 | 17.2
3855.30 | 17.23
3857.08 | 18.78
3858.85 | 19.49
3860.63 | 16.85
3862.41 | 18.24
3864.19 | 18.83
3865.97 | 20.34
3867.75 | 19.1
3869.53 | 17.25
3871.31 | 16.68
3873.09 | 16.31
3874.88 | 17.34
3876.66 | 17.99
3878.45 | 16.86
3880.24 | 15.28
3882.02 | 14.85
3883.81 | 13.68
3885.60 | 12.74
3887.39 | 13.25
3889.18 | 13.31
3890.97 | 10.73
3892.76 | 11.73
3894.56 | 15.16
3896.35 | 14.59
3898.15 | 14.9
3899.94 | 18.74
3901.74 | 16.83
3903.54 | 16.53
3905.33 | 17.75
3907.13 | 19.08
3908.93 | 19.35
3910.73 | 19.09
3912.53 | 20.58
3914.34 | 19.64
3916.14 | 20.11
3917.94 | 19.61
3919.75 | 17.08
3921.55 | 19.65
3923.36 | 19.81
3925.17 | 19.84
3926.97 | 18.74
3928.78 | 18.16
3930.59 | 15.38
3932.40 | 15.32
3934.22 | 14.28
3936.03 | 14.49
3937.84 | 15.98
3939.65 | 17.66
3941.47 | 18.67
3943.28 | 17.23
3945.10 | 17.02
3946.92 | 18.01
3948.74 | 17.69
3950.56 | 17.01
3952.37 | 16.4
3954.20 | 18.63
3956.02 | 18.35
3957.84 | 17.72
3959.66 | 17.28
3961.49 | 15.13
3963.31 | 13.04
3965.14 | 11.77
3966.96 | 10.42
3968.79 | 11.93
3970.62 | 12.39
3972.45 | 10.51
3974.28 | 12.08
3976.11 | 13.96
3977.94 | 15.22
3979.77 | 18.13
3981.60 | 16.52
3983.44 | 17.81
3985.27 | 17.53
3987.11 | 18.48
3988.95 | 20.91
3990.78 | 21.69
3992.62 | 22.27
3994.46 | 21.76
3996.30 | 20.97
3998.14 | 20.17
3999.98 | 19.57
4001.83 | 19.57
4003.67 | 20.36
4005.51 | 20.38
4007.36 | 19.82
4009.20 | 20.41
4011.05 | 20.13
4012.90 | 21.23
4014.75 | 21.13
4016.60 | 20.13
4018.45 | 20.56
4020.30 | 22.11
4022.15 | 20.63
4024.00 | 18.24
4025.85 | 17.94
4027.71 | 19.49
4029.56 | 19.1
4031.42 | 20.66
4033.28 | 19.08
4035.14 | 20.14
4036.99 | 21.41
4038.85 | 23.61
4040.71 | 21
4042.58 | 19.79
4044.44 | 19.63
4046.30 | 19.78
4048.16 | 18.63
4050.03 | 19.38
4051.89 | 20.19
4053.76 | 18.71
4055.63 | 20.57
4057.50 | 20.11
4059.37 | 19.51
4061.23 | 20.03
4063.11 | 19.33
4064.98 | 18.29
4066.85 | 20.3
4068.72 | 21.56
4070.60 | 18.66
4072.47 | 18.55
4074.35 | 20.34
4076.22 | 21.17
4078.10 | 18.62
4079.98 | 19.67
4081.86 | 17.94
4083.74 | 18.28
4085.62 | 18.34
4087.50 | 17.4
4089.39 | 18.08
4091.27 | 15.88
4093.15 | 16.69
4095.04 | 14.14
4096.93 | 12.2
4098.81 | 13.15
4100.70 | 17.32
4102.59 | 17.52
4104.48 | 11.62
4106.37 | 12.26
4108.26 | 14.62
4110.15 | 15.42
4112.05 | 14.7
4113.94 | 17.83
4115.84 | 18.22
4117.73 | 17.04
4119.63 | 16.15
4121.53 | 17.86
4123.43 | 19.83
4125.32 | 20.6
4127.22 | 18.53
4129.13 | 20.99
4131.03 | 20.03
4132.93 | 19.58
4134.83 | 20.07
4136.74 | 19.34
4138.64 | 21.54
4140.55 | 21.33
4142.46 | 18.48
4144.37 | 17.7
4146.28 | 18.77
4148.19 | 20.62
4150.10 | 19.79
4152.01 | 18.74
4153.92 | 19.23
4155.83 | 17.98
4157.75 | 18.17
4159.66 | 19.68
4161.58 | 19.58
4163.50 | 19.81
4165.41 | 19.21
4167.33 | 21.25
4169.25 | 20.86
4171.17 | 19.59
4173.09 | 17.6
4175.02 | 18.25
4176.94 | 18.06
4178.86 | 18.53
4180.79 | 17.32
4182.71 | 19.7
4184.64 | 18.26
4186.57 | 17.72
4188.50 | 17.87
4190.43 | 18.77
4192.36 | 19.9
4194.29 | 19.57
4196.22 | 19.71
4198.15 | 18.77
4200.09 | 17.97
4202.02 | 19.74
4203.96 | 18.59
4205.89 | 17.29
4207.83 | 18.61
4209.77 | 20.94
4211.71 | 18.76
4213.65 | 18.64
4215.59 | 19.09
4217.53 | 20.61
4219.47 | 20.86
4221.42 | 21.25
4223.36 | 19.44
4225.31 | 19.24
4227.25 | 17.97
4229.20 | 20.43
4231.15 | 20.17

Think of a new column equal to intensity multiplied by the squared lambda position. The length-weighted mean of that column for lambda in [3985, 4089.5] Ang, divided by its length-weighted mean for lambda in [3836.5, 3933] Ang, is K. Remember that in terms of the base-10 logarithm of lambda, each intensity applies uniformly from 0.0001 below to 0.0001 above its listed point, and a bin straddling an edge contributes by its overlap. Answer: 1.28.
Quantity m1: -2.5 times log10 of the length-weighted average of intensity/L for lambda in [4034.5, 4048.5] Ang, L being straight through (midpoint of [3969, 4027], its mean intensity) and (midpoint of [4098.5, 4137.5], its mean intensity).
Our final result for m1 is -0.13 mag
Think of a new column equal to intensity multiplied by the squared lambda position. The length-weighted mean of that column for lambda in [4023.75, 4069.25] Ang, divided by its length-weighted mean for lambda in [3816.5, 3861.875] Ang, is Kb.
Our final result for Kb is 1.4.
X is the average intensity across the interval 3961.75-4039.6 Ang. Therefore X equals 18.4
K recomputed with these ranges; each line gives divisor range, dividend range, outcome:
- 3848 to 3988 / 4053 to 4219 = 1.24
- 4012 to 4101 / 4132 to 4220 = 1.06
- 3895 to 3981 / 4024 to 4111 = 1.18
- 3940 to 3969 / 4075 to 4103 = 1.13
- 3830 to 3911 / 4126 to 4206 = 1.39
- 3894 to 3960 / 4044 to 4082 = 1.19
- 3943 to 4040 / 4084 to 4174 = 1.06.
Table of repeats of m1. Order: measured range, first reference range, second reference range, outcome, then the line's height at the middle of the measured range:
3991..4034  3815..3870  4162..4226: -0.151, 17.6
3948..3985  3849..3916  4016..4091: 0.204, 18.3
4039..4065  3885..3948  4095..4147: -0.149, 17.3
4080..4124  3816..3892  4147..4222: 0.131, 18.3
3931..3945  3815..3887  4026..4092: 0.083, 17.5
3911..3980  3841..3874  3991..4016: 0.182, 19.5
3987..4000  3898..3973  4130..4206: -0.198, 17.5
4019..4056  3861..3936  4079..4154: -0.151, 17.4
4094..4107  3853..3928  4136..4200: 0.305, 18.6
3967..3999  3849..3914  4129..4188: 0.046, 17.7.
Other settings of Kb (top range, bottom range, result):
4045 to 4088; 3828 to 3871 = 1.35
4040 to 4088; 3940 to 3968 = 1.26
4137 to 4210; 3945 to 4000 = 1.26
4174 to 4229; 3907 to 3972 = 1.28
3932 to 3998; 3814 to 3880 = 1.07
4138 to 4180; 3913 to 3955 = 1.22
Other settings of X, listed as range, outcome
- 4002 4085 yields 19.9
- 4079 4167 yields 17.9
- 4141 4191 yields 18.9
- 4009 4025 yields 20.5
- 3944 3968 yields 16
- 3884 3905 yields 14.5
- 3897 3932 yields 18.4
